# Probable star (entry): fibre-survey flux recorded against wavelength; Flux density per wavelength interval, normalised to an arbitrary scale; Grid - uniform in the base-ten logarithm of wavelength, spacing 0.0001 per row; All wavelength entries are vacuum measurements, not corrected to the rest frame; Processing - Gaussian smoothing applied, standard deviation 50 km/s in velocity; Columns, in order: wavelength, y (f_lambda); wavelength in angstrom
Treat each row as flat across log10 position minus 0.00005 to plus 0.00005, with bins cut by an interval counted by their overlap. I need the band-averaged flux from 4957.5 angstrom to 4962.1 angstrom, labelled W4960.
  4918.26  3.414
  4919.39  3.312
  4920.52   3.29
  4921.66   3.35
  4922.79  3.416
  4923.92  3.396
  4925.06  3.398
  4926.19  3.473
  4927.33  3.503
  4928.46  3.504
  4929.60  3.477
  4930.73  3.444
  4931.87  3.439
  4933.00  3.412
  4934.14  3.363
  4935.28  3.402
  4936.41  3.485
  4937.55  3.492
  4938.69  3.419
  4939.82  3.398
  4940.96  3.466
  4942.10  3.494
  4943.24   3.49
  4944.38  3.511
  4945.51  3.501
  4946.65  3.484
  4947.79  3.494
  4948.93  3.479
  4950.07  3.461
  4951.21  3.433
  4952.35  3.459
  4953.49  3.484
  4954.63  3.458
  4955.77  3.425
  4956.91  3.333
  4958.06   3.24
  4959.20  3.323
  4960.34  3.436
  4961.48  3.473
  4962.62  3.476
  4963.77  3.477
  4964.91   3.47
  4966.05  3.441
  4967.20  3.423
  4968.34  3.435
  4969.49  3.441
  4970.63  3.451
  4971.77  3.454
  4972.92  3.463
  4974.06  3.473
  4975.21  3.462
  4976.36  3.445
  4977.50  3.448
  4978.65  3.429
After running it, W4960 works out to 3.38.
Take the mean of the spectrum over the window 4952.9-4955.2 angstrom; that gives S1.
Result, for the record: 3.47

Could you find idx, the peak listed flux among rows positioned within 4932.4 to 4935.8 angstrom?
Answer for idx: 3.412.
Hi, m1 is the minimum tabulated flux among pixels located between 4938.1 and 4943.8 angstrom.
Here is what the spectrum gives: 3.398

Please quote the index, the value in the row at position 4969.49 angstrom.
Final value 3.441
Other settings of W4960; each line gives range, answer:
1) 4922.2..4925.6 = 3.4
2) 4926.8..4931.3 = 3.48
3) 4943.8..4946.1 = 3.51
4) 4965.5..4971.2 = 3.44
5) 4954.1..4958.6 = 3.36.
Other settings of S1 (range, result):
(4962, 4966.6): 3.47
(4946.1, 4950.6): 3.48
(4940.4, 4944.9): 3.49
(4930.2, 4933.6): 3.43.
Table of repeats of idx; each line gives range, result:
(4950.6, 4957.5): 3.484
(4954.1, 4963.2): 3.476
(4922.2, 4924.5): 3.416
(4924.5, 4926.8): 3.473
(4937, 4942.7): 3.494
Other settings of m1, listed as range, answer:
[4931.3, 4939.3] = 3.363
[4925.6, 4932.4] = 3.439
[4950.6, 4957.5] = 3.333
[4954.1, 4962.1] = 3.24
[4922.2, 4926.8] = 3.396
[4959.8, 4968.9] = 3.423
